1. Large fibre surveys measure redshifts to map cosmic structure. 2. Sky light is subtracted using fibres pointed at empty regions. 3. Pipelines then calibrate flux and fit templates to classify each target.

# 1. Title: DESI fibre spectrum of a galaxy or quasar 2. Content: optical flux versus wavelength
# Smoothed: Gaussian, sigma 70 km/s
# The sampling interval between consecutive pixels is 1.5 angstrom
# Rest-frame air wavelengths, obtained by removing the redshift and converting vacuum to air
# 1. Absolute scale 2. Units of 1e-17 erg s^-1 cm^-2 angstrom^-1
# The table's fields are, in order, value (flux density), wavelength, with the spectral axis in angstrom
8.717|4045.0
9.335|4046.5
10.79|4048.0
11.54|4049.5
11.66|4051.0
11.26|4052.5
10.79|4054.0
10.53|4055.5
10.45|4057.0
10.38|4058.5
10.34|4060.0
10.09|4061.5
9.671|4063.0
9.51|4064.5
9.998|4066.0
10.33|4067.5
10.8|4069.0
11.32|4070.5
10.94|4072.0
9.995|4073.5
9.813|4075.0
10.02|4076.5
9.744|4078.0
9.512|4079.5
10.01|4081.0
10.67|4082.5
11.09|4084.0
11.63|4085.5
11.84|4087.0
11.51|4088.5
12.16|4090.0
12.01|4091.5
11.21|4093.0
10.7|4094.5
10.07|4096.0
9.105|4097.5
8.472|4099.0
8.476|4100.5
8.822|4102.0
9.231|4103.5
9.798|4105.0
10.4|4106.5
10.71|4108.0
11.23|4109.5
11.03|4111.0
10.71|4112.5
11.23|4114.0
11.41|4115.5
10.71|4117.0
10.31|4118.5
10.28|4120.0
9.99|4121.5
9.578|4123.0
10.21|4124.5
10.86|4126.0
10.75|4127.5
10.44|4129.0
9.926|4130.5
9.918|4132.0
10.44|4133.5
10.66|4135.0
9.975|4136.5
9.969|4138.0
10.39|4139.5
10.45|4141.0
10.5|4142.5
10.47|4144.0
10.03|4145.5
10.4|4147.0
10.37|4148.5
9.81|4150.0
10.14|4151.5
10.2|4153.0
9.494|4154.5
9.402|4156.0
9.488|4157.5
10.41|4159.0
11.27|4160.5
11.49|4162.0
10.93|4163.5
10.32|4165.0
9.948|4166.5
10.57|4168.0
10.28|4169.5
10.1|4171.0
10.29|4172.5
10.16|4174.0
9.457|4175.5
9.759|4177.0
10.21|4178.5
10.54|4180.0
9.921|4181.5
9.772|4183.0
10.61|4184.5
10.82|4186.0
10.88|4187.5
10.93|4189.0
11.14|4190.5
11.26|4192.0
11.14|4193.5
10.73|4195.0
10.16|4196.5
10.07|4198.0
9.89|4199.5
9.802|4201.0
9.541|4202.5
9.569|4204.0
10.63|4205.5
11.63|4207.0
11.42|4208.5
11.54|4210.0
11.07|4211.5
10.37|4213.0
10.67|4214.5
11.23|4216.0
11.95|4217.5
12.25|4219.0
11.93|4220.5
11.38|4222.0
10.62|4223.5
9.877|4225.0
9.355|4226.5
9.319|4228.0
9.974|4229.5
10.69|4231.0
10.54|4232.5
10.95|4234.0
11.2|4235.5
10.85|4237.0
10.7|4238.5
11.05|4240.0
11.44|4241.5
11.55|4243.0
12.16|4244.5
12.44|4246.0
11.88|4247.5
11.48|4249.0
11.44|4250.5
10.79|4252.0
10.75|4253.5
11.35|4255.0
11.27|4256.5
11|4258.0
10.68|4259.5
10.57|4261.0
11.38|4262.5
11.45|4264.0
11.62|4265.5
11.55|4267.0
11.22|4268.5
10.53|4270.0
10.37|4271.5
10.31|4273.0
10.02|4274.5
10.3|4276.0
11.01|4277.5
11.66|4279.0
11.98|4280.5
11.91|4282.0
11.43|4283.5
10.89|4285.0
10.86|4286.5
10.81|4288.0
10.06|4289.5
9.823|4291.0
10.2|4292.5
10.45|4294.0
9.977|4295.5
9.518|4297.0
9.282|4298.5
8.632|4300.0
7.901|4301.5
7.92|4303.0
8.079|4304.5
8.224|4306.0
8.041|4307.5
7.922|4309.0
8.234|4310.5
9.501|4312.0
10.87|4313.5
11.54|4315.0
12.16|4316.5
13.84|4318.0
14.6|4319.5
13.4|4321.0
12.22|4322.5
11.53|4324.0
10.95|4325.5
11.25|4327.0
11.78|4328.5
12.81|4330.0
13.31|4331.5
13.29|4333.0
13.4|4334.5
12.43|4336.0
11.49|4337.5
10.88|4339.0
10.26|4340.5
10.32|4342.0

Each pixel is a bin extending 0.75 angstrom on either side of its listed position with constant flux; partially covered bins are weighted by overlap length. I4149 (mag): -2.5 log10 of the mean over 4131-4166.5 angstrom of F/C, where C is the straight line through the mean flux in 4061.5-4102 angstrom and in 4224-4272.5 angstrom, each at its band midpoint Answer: 0.036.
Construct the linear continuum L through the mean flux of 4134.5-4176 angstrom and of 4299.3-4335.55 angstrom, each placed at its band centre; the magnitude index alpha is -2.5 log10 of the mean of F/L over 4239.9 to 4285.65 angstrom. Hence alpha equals -0.05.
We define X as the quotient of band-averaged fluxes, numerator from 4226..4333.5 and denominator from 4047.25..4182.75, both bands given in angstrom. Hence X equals 1.04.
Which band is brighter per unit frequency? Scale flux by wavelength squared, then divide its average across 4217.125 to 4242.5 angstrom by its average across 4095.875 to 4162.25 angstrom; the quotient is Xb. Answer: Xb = 1.11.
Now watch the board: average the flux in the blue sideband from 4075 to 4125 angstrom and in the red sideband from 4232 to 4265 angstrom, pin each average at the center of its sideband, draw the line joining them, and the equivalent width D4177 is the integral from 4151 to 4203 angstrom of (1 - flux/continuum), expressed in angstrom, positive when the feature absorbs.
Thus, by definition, 2.5 angstrom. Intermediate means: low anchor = 10.4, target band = 10.3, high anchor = 11.2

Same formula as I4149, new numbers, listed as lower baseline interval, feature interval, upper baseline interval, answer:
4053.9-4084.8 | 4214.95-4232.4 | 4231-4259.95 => 0.03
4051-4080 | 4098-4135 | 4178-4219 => 0.03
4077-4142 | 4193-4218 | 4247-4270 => 0.03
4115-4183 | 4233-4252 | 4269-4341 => -0.08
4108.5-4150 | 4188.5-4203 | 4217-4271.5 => 0.03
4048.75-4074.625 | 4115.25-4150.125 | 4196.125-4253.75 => 0.04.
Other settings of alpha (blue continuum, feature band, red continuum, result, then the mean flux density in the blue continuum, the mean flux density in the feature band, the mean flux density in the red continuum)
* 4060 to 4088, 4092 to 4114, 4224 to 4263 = 0.05 mag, 10.4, 10.1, 10.9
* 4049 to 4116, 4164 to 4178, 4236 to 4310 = 0.04 mag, 10.5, 10.1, 10.5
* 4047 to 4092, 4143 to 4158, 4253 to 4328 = 0.07 mag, 10.7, 10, 10.6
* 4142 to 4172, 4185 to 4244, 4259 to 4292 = -0.02 mag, 10.3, 10.8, 10.9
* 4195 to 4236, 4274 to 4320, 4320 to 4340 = 0.15 mag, 10.7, 10.2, 12.2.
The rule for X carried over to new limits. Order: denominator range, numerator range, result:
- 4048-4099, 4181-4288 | 1.03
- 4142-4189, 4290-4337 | 1.05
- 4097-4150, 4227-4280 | 1.08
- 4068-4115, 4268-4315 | 0.95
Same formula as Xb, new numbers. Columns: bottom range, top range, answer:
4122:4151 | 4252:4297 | 1.13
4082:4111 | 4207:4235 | 1.10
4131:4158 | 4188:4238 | 1.09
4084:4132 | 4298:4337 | 1.15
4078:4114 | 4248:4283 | 1.15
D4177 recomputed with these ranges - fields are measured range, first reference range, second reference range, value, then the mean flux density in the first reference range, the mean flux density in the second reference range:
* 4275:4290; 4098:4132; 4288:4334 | -0.8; 10.2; 10.6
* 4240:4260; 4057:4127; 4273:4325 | -1.9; 10.4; 10.4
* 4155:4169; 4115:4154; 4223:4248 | 0.1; 10.3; 10.9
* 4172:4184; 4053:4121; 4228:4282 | 0.8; 10.4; 11.1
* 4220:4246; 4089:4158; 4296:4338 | -0.6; 10.3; 10.9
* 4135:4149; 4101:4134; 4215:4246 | 0.2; 10.3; 11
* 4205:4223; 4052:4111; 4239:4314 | -1.5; 10.4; 10.5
